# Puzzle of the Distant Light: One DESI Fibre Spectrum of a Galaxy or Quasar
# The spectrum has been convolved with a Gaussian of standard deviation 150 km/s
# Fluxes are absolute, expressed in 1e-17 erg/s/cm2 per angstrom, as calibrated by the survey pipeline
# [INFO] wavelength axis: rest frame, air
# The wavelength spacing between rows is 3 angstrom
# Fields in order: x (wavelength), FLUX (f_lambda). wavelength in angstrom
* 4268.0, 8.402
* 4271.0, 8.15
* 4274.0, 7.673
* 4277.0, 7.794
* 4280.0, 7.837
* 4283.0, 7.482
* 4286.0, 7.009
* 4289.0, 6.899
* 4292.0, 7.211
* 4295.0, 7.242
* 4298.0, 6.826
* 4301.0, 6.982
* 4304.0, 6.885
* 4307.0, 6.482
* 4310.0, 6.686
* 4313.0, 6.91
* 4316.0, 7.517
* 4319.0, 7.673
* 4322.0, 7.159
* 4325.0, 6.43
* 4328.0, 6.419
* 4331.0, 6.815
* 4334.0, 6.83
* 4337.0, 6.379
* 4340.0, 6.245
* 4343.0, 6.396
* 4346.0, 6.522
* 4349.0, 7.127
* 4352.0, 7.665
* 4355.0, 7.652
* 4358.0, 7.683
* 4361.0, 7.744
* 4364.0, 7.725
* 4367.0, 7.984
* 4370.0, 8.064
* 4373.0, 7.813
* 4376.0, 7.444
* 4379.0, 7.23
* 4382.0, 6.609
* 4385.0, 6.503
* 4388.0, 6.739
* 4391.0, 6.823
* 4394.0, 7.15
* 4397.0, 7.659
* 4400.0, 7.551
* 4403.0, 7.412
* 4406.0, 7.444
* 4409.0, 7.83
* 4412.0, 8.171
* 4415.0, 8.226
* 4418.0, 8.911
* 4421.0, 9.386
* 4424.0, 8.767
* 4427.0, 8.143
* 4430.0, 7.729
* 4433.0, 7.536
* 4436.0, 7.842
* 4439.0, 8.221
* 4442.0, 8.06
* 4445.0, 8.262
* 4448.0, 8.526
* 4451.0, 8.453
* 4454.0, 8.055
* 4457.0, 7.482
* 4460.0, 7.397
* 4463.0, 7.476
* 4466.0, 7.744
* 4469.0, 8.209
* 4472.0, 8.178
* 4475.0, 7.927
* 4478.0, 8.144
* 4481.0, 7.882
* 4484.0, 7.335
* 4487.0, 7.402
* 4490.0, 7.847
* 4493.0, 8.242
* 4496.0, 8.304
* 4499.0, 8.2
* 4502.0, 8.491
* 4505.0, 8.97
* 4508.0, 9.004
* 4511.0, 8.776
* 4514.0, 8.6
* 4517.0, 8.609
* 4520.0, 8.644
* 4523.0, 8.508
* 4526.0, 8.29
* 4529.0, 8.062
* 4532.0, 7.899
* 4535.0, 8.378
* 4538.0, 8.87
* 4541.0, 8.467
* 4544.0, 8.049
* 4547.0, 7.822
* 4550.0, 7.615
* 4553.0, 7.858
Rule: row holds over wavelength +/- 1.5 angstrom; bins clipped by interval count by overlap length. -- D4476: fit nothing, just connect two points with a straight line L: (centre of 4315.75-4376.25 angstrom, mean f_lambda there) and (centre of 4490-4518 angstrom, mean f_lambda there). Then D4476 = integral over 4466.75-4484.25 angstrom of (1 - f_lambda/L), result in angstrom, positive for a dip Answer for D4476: 0.7 angstrom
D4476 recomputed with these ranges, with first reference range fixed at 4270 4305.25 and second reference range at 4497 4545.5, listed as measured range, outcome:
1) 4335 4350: 2.12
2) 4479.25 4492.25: 1.01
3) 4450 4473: 0.94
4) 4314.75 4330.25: 0.98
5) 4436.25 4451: -0.27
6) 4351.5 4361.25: -0.02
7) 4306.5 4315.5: 0.77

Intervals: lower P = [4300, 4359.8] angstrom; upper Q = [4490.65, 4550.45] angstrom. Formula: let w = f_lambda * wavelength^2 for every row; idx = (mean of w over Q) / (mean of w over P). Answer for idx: 1.32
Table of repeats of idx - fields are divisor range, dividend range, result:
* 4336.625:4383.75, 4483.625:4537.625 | 1.23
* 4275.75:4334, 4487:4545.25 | 1.31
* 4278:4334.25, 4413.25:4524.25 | 1.26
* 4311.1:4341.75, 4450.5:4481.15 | 1.23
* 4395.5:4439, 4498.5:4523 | 1.12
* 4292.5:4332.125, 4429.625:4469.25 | 1.22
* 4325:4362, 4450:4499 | 1.21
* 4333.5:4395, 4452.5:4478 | 1.14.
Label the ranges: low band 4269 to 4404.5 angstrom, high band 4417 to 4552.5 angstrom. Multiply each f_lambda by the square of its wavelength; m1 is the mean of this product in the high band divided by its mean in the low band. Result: 1.22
